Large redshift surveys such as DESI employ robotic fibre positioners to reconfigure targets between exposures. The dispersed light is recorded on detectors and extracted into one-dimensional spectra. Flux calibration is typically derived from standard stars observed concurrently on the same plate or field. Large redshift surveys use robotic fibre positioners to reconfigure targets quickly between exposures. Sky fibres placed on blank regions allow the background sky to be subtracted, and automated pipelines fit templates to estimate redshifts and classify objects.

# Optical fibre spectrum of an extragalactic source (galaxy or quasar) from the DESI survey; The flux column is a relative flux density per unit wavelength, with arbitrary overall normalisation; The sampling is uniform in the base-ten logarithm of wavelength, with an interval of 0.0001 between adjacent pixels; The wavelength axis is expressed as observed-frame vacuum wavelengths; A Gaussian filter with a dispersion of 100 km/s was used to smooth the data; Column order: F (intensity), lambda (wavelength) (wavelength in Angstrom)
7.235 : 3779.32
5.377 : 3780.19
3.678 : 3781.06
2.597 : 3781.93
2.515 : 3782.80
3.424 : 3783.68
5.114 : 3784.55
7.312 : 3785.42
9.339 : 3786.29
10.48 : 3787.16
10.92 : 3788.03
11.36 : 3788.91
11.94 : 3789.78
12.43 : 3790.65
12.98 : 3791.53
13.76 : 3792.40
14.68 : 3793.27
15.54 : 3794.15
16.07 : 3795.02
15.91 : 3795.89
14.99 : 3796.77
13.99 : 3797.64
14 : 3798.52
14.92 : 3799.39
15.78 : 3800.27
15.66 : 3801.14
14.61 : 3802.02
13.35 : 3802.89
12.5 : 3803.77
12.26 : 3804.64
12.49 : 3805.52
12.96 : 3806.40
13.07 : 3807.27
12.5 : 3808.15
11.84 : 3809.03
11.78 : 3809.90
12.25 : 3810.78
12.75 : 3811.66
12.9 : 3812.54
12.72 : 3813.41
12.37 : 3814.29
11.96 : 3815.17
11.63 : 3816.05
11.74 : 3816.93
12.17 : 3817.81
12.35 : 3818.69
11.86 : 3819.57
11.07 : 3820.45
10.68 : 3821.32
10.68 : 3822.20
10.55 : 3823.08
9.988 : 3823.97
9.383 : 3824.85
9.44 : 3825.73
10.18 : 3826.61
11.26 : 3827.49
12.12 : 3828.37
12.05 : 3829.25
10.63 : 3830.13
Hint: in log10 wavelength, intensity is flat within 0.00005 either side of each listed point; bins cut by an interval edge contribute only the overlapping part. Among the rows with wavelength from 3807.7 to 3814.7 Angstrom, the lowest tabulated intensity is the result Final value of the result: 11.78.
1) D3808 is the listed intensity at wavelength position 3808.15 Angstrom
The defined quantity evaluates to 12.5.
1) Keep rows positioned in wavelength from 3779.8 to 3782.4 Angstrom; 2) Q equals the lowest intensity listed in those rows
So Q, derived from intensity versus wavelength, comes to 2.597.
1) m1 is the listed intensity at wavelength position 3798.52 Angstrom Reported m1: 14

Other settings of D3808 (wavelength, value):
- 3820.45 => 11.07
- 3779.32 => 7.235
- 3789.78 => 11.94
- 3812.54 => 12.9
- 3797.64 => 13.99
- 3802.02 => 14.61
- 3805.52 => 12.49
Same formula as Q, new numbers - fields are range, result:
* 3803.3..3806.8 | 12.26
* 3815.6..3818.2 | 11.63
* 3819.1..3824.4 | 9.988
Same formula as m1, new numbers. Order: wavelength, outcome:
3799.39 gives 14.92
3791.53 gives 12.98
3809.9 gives 11.78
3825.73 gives 9.44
